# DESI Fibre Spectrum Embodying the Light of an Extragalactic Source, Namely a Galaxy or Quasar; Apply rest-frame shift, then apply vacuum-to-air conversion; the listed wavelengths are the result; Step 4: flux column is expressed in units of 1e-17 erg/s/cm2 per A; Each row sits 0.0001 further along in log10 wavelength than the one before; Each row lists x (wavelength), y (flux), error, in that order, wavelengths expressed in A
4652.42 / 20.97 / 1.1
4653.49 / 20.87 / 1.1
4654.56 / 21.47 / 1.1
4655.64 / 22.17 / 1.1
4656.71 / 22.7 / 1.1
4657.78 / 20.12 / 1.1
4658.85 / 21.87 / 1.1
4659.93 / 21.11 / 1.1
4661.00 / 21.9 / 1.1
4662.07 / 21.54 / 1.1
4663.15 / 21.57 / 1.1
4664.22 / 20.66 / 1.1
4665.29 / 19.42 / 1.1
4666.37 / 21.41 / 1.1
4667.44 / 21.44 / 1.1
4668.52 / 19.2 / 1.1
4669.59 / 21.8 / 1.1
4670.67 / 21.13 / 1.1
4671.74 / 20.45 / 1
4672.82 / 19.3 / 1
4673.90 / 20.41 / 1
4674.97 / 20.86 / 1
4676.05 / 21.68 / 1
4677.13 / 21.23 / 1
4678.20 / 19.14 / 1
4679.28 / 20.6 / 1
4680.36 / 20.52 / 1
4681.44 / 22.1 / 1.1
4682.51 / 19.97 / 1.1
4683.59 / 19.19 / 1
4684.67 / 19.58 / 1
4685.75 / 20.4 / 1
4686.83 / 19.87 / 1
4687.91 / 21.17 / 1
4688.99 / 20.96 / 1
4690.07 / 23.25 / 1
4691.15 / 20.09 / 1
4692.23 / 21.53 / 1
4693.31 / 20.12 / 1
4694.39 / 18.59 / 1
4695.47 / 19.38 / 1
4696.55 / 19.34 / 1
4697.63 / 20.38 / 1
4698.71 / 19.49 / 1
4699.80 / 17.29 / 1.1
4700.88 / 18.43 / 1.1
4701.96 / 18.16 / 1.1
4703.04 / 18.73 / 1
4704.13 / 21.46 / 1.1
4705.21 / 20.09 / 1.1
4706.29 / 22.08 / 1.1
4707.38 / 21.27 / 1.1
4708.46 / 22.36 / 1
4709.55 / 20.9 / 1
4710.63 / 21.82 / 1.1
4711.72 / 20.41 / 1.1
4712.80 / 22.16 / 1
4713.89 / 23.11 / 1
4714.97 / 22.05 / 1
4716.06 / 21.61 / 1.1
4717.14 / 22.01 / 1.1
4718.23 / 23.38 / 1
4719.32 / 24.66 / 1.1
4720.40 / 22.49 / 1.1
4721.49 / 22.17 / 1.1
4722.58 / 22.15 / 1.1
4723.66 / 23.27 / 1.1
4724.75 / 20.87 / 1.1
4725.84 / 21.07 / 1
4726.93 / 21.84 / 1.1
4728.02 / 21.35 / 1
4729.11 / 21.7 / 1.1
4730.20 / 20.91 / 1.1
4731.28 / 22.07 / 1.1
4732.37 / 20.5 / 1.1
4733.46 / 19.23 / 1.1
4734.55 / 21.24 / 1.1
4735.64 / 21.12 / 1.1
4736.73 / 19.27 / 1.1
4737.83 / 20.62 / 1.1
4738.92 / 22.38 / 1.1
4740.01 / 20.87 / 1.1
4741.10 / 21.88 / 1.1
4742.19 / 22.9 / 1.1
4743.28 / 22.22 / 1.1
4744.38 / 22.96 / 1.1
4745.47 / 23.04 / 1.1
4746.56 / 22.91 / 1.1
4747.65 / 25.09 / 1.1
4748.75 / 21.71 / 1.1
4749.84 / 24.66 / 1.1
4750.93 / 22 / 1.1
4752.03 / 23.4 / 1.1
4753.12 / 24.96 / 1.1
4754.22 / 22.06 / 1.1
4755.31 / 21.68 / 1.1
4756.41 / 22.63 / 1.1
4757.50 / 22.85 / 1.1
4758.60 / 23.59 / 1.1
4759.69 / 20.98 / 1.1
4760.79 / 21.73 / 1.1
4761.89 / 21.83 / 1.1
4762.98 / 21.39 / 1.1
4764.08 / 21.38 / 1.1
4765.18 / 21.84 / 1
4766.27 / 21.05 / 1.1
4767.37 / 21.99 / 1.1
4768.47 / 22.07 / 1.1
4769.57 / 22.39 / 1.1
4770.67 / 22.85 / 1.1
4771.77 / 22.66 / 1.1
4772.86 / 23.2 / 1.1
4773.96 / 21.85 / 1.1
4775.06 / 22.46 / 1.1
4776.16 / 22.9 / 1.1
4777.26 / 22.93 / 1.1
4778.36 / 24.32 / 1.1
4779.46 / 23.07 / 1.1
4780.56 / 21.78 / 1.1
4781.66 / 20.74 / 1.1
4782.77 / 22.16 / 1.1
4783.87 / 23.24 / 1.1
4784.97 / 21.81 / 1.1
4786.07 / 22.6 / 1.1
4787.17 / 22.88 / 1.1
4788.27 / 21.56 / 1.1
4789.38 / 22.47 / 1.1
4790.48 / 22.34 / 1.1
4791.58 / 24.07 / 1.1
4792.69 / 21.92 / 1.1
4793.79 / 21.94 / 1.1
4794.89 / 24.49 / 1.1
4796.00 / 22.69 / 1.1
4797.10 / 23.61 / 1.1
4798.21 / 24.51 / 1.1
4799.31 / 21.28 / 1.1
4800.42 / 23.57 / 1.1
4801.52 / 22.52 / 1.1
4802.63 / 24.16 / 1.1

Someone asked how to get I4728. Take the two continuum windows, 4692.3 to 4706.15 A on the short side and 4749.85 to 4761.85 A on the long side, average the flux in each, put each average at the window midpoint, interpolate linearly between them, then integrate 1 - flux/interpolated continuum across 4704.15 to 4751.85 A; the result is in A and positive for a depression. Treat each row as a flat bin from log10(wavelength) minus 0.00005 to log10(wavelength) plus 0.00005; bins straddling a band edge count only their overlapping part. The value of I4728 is -2.0 A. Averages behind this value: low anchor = 19.5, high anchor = 22.6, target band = 21.9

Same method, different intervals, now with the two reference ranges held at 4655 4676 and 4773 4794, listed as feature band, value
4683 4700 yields 1.0 A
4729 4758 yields -0.2 A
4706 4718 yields -0.1 A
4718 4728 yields -0.3 A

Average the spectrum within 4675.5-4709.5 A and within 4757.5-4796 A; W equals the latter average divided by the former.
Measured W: 1.1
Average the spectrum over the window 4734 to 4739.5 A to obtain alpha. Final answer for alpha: 20.9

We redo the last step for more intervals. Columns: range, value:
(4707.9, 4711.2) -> 21.7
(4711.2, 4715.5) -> 22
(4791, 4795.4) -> 23.1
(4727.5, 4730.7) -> 21.3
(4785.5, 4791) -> 22.4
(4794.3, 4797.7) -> 23.6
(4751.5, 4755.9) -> 23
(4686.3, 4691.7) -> 21.1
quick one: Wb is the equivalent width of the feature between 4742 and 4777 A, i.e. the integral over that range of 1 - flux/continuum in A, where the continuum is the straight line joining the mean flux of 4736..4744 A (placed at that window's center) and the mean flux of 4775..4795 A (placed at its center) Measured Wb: -1.0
